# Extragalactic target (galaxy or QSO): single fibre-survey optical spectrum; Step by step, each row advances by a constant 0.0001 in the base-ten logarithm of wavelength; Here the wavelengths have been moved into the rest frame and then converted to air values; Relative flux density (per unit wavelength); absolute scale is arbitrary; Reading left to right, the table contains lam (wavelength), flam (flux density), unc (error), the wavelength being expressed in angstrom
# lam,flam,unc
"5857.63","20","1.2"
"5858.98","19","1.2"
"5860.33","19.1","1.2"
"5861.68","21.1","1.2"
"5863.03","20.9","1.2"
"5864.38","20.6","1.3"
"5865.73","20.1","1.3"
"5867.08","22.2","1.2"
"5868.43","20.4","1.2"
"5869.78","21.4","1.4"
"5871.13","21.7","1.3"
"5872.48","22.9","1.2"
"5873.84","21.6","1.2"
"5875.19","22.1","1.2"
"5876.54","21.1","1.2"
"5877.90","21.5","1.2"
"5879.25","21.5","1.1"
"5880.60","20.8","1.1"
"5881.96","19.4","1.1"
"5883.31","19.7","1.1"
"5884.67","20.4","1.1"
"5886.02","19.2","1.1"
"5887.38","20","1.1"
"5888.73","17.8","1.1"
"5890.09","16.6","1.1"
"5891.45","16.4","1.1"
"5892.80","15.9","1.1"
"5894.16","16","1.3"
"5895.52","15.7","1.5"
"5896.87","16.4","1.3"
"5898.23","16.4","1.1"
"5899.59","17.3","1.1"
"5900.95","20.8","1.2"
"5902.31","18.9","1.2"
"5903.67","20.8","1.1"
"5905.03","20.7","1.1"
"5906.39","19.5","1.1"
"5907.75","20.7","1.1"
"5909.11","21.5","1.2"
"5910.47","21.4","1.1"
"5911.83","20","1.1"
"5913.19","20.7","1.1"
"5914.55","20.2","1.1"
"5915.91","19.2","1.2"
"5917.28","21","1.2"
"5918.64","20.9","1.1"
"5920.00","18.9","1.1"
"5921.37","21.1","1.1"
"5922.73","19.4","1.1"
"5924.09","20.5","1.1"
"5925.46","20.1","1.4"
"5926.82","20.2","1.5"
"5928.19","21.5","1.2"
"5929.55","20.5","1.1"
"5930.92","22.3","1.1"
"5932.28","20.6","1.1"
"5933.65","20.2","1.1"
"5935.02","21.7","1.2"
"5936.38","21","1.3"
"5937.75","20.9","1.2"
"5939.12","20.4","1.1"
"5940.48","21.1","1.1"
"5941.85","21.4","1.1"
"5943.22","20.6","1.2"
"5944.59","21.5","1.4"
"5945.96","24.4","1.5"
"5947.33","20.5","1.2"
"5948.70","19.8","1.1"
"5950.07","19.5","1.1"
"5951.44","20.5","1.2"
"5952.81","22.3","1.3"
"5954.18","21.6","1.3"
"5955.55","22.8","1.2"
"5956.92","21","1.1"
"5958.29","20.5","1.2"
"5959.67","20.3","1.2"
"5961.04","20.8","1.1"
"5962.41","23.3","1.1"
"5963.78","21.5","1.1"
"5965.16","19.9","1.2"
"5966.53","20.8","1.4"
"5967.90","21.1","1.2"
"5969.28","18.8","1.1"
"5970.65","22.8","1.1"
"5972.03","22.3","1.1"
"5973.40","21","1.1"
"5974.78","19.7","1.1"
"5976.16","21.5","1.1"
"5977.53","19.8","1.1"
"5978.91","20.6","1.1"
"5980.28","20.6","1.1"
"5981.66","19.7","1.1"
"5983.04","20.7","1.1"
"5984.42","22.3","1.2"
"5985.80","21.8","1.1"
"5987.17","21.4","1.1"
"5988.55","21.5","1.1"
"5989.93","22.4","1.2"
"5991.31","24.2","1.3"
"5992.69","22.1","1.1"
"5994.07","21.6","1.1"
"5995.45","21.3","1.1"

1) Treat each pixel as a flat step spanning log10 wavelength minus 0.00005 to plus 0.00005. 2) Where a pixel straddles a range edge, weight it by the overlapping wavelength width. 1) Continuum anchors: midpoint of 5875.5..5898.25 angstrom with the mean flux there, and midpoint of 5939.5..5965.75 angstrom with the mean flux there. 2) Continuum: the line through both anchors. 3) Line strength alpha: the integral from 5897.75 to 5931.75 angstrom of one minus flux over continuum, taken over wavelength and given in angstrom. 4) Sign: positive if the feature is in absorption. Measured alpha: -0.81 angstrom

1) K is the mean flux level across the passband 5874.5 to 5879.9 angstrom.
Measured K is 21.6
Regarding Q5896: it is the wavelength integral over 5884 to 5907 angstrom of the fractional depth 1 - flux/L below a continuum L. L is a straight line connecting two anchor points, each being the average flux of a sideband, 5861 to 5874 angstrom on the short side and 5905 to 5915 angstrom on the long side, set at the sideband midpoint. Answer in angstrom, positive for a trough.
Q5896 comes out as 2.9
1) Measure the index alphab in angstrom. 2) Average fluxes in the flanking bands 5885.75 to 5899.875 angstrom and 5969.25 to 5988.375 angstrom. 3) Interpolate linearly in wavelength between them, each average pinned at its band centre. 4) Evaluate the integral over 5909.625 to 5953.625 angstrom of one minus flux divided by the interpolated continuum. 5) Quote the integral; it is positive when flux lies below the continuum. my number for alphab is -4.6 angstrom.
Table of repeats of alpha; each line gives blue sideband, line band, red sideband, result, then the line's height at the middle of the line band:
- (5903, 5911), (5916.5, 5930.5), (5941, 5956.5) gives 0.4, 21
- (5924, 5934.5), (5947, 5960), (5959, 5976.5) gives 0.0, 20.9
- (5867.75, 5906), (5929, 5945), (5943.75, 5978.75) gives -0.4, 20.6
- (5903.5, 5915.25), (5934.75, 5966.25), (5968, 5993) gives -0.3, 21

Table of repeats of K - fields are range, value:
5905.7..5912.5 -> 20.6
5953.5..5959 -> 21.5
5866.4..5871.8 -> 21.4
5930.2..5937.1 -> 21.1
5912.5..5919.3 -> 20.4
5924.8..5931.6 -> 20.9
